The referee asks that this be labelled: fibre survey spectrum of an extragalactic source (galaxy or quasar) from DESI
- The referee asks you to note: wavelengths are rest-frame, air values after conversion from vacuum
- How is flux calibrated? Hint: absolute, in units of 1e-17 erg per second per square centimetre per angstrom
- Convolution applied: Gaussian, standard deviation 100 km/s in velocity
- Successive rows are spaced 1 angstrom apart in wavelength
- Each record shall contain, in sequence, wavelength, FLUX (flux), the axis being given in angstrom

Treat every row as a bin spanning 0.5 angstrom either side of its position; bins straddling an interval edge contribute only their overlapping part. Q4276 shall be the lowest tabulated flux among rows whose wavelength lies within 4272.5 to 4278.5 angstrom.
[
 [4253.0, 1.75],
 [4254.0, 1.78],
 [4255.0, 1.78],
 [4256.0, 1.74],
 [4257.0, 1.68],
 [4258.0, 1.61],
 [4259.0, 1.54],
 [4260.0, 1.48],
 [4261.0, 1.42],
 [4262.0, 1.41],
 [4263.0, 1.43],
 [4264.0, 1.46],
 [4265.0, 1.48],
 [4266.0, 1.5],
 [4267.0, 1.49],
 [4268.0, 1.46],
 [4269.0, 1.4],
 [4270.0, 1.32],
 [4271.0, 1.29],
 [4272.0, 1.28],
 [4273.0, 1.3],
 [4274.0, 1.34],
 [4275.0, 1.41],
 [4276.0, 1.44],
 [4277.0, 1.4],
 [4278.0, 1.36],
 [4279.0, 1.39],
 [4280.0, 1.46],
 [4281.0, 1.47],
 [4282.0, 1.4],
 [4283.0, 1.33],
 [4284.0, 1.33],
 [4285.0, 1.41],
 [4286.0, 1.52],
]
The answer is 1.3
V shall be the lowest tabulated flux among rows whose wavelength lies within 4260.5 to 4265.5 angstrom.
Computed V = 1.41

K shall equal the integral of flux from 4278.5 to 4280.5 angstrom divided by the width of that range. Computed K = 1.42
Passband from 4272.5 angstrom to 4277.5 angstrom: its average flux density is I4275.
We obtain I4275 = 1.38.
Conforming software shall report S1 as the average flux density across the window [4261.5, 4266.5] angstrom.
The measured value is 1.46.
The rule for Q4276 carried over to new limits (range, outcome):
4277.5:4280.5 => 1.36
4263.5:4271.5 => 1.29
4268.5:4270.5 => 1.32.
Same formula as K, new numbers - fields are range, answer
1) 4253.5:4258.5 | 1.72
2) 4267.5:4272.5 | 1.35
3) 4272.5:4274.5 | 1.32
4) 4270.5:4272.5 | 1.29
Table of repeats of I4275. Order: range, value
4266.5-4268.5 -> 1.48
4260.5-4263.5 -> 1.42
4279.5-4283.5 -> 1.42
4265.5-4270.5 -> 1.43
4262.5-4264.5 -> 1.44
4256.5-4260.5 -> 1.58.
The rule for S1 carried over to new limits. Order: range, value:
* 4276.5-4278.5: 1.38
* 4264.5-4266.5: 1.49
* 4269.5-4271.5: 1.31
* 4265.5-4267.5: 1.5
